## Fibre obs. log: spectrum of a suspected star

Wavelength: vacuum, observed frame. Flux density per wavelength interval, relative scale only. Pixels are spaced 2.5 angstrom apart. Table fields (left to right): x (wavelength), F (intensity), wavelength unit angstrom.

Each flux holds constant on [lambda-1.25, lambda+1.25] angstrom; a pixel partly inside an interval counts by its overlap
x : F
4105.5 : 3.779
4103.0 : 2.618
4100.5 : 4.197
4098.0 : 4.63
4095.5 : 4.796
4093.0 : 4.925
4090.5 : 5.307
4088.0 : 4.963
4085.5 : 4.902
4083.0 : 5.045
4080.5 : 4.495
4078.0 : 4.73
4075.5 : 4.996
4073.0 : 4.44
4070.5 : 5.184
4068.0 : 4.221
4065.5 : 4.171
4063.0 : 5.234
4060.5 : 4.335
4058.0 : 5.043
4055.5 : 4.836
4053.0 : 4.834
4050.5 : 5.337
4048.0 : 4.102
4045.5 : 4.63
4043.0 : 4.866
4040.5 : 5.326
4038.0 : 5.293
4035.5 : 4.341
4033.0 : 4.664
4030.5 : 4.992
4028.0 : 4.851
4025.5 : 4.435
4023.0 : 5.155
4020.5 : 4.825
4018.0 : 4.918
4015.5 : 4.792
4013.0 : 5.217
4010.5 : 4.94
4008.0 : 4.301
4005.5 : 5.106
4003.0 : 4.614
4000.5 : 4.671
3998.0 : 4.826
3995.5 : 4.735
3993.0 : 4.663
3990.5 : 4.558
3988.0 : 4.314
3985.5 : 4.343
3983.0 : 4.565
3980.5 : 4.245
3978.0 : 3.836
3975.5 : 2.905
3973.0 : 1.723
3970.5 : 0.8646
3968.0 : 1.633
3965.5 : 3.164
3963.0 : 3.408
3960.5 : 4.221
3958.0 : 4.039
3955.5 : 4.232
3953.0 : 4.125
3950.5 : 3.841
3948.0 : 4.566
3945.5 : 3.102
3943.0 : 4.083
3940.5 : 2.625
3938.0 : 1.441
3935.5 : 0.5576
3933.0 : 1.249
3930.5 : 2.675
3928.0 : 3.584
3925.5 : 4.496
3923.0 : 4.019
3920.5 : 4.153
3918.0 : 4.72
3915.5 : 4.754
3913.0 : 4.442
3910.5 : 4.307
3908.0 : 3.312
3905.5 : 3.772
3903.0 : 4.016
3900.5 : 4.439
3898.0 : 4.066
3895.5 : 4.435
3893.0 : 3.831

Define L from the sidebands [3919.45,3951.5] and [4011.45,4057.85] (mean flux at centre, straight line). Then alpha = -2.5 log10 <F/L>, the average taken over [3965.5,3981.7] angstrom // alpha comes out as 0.42 mag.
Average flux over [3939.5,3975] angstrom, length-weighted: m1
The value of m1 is 3.26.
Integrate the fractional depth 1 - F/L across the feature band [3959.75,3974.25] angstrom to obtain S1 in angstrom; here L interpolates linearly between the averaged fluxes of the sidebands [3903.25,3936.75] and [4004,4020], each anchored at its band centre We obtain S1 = 6.1 angstrom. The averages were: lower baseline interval 3.56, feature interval 2.44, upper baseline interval 4.87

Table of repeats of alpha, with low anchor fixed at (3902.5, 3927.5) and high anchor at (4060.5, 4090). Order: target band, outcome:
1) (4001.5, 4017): -0.07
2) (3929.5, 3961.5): 0.35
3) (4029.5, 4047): -0.05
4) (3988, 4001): -0.04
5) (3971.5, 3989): 0.21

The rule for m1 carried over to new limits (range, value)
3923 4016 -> 3.68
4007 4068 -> 4.8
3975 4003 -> 4.38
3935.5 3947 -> 2.61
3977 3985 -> 4.24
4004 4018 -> 4.87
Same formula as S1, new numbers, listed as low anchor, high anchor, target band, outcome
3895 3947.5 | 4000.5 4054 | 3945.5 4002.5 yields 5.42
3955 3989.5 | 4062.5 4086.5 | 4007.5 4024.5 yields -4.04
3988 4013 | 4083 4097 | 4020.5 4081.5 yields 1.13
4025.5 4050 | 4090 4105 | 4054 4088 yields -1.63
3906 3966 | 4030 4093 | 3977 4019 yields -4.53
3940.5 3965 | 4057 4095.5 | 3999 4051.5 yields -4.94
